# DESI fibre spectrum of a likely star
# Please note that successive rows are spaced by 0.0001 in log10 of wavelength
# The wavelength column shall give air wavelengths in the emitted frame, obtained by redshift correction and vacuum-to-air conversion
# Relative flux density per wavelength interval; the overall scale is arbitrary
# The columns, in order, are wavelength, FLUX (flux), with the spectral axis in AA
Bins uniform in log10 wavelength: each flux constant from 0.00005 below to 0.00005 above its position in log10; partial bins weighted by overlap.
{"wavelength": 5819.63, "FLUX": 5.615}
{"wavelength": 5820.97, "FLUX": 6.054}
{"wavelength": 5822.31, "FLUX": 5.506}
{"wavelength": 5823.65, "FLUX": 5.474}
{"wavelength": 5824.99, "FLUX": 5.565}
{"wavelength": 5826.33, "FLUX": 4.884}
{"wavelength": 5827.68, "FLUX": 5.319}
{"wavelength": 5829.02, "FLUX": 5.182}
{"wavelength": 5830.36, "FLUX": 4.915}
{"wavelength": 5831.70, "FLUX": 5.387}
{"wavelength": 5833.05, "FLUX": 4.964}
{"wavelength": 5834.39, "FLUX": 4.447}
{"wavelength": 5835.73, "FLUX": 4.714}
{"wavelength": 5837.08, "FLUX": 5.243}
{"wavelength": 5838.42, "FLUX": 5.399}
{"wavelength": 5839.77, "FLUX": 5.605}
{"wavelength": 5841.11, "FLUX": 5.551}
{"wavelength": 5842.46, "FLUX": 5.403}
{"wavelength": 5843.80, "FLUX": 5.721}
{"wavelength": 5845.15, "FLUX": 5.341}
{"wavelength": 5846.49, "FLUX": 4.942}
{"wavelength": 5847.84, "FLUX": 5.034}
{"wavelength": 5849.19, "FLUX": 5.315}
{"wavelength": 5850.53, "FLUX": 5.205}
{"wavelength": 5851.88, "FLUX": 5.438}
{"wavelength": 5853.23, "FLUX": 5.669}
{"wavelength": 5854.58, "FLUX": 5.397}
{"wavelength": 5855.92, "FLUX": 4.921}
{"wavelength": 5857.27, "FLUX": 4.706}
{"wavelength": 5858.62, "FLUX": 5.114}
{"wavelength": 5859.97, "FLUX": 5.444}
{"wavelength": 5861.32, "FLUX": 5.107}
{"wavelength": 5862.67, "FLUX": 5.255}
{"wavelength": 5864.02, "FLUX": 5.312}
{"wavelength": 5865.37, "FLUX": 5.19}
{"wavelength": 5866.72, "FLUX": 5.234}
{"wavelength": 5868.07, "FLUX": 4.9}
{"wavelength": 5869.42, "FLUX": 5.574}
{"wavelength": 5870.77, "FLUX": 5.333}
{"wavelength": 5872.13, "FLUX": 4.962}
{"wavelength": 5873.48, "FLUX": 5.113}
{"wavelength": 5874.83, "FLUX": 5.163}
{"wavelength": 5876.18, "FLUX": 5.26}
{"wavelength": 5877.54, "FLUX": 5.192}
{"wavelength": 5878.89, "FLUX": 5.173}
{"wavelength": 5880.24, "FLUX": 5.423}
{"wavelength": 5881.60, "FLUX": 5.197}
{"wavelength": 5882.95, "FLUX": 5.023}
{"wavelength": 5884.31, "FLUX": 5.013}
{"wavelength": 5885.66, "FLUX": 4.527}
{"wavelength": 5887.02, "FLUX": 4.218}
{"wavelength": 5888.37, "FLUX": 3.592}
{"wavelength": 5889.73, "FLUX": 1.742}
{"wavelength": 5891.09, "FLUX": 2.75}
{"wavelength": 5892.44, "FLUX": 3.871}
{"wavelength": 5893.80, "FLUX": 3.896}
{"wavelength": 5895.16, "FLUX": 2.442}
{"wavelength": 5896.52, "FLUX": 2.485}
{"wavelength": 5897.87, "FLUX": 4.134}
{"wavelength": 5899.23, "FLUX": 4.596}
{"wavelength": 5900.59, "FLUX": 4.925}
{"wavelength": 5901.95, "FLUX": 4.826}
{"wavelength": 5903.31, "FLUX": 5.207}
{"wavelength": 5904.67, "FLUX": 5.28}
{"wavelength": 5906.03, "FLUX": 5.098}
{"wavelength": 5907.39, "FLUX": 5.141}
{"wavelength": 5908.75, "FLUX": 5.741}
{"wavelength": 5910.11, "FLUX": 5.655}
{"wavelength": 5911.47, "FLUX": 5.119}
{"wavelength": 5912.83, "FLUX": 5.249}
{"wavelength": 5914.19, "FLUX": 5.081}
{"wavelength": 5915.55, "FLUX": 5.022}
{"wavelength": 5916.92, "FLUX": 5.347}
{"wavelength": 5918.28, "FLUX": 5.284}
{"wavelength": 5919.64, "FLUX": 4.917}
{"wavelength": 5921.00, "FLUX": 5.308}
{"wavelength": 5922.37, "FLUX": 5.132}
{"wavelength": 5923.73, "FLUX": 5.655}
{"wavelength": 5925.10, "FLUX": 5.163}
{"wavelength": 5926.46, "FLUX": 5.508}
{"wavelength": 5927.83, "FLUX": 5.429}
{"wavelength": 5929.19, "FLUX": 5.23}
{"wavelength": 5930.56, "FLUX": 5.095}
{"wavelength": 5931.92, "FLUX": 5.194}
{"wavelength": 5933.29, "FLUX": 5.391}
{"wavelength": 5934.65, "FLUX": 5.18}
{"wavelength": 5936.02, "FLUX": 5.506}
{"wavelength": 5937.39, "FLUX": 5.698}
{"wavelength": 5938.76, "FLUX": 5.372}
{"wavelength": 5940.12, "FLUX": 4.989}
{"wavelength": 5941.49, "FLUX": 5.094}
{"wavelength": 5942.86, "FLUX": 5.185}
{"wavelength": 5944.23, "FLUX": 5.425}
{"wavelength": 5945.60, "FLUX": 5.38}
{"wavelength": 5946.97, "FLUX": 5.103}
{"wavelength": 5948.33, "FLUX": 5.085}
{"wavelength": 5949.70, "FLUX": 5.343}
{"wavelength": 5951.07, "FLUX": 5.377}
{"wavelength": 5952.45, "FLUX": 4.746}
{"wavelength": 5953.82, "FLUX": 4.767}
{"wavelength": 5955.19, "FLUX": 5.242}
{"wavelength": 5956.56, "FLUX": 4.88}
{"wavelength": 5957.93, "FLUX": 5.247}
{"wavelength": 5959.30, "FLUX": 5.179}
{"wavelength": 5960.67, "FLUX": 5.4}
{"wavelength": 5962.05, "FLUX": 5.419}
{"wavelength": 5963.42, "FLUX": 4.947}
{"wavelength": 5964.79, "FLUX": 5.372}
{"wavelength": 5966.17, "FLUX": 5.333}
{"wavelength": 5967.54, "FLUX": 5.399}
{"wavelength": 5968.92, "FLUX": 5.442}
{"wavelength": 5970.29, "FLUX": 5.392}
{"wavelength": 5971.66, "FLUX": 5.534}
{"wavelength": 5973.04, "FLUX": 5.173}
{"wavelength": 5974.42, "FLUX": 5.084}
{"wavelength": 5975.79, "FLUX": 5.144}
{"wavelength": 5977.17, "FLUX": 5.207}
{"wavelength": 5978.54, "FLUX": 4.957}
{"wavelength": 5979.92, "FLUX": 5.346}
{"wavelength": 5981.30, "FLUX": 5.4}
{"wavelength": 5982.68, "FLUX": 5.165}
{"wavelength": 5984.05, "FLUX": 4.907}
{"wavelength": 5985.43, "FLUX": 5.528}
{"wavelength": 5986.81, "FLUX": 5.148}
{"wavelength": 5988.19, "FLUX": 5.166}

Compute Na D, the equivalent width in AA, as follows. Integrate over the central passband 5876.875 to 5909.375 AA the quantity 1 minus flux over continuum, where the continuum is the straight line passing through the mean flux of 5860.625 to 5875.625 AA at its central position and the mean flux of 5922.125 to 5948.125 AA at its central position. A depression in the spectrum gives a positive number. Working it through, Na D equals 5.2 AA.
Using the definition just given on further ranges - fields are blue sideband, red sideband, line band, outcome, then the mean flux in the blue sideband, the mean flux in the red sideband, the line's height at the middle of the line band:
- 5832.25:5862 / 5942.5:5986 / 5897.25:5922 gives 0.5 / 5.21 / 5.22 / 5.22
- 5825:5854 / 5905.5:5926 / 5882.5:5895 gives 3.5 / 5.23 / 5.27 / 5.25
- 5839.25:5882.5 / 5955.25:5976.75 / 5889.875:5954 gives 3.9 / 5.25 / 5.26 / 5.26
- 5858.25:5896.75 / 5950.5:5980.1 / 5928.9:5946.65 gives -0.9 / 4.62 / 5.2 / 5.02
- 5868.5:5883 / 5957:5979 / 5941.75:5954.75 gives 0.2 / 5.22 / 5.26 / 5.26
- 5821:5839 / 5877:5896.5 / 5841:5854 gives -1.4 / 5.18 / 4.08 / 4.84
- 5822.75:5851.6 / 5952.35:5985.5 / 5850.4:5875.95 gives 0.0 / 5.22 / 5.21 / 5.22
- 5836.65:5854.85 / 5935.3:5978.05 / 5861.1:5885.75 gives 0.8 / 5.38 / 5.24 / 5.34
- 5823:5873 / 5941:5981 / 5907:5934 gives -0.3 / 5.22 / 5.22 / 5.22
